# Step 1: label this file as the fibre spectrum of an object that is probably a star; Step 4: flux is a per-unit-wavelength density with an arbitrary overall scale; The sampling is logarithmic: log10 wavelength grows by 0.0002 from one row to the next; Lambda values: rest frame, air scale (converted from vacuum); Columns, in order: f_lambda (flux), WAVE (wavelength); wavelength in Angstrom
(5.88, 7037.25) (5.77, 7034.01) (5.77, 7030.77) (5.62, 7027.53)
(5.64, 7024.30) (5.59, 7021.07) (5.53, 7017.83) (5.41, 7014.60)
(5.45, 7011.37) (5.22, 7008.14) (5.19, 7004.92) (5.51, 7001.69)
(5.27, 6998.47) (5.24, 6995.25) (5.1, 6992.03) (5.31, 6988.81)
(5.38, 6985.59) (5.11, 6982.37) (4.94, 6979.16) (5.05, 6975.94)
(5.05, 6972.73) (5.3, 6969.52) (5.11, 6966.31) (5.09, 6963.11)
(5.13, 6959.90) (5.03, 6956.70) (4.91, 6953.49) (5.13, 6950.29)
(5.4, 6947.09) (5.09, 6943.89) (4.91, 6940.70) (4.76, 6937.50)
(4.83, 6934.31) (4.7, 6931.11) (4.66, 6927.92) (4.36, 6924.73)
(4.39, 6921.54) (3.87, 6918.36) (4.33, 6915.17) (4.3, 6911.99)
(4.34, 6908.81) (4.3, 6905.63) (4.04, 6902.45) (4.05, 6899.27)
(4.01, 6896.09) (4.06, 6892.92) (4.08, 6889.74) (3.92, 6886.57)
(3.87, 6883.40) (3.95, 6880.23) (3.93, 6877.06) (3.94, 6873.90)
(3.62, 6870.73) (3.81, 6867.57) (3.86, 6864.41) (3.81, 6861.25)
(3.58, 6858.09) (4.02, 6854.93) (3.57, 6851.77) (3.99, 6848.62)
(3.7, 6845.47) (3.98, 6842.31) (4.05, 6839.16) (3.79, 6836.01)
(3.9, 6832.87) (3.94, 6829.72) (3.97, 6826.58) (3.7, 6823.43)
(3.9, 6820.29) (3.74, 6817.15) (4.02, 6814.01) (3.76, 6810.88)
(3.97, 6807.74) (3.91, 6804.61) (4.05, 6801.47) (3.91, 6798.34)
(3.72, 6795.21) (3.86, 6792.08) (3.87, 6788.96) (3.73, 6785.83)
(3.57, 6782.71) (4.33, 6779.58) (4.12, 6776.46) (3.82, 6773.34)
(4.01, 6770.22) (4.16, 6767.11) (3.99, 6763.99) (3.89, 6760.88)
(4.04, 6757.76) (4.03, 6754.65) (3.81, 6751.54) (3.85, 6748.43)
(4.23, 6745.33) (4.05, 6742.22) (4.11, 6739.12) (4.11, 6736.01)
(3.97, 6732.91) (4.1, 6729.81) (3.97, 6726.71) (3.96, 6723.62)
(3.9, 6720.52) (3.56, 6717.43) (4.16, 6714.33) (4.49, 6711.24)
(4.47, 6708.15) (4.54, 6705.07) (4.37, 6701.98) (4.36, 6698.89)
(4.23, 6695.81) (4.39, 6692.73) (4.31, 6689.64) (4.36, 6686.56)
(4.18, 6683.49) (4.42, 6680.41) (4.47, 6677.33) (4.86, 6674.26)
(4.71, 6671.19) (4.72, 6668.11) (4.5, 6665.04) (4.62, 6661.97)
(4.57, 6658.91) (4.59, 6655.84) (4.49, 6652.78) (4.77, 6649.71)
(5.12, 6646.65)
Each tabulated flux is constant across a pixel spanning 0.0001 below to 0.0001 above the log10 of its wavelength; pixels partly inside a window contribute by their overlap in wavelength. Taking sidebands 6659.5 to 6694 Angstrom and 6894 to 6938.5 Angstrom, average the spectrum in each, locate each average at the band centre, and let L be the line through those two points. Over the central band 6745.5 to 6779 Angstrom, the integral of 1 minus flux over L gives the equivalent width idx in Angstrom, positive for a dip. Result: 3.4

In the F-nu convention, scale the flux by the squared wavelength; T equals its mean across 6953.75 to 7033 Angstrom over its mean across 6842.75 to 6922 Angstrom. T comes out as 1.38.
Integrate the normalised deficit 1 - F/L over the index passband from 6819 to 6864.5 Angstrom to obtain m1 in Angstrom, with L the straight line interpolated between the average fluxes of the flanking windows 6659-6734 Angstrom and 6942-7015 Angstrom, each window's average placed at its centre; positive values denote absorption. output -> 8.8 Angstrom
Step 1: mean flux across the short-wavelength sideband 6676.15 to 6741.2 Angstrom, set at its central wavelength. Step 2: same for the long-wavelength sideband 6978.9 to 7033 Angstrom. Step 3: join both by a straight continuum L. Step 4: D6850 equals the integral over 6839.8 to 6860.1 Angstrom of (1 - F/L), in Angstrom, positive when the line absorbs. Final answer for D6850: 4.0 Angstrom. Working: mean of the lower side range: 4.21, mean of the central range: 3.82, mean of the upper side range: 5.39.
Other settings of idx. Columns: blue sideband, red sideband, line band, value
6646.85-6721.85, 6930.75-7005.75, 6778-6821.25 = 7.6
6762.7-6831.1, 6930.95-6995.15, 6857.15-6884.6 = 3.8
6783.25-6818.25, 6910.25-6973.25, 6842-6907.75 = 6.8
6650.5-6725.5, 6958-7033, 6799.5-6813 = 2.3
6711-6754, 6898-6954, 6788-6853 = 5.9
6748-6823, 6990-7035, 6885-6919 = 4.2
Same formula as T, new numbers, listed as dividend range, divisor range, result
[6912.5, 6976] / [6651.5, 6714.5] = 1.17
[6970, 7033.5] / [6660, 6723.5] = 1.34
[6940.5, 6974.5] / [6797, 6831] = 1.37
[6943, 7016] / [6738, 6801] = 1.40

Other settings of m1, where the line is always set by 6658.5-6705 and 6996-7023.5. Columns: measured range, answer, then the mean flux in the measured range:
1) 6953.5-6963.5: 0.4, 5.05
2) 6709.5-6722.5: 1.5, 4.03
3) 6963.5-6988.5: 0.8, 5.14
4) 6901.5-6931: 4.7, 4.32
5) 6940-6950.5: 0.1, 5.15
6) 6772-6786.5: 2.5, 3.93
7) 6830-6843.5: 2.7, 3.93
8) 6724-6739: 1.9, 4.04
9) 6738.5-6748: 1.1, 4.1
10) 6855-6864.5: 2.3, 3.77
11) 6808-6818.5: 2.1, 3.86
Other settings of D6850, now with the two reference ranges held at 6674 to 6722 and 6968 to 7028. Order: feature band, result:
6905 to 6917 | 1.69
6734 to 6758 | 2.35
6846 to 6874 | 6.10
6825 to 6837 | 2.13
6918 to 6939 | 2.18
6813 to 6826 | 2.39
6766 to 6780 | 1.50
